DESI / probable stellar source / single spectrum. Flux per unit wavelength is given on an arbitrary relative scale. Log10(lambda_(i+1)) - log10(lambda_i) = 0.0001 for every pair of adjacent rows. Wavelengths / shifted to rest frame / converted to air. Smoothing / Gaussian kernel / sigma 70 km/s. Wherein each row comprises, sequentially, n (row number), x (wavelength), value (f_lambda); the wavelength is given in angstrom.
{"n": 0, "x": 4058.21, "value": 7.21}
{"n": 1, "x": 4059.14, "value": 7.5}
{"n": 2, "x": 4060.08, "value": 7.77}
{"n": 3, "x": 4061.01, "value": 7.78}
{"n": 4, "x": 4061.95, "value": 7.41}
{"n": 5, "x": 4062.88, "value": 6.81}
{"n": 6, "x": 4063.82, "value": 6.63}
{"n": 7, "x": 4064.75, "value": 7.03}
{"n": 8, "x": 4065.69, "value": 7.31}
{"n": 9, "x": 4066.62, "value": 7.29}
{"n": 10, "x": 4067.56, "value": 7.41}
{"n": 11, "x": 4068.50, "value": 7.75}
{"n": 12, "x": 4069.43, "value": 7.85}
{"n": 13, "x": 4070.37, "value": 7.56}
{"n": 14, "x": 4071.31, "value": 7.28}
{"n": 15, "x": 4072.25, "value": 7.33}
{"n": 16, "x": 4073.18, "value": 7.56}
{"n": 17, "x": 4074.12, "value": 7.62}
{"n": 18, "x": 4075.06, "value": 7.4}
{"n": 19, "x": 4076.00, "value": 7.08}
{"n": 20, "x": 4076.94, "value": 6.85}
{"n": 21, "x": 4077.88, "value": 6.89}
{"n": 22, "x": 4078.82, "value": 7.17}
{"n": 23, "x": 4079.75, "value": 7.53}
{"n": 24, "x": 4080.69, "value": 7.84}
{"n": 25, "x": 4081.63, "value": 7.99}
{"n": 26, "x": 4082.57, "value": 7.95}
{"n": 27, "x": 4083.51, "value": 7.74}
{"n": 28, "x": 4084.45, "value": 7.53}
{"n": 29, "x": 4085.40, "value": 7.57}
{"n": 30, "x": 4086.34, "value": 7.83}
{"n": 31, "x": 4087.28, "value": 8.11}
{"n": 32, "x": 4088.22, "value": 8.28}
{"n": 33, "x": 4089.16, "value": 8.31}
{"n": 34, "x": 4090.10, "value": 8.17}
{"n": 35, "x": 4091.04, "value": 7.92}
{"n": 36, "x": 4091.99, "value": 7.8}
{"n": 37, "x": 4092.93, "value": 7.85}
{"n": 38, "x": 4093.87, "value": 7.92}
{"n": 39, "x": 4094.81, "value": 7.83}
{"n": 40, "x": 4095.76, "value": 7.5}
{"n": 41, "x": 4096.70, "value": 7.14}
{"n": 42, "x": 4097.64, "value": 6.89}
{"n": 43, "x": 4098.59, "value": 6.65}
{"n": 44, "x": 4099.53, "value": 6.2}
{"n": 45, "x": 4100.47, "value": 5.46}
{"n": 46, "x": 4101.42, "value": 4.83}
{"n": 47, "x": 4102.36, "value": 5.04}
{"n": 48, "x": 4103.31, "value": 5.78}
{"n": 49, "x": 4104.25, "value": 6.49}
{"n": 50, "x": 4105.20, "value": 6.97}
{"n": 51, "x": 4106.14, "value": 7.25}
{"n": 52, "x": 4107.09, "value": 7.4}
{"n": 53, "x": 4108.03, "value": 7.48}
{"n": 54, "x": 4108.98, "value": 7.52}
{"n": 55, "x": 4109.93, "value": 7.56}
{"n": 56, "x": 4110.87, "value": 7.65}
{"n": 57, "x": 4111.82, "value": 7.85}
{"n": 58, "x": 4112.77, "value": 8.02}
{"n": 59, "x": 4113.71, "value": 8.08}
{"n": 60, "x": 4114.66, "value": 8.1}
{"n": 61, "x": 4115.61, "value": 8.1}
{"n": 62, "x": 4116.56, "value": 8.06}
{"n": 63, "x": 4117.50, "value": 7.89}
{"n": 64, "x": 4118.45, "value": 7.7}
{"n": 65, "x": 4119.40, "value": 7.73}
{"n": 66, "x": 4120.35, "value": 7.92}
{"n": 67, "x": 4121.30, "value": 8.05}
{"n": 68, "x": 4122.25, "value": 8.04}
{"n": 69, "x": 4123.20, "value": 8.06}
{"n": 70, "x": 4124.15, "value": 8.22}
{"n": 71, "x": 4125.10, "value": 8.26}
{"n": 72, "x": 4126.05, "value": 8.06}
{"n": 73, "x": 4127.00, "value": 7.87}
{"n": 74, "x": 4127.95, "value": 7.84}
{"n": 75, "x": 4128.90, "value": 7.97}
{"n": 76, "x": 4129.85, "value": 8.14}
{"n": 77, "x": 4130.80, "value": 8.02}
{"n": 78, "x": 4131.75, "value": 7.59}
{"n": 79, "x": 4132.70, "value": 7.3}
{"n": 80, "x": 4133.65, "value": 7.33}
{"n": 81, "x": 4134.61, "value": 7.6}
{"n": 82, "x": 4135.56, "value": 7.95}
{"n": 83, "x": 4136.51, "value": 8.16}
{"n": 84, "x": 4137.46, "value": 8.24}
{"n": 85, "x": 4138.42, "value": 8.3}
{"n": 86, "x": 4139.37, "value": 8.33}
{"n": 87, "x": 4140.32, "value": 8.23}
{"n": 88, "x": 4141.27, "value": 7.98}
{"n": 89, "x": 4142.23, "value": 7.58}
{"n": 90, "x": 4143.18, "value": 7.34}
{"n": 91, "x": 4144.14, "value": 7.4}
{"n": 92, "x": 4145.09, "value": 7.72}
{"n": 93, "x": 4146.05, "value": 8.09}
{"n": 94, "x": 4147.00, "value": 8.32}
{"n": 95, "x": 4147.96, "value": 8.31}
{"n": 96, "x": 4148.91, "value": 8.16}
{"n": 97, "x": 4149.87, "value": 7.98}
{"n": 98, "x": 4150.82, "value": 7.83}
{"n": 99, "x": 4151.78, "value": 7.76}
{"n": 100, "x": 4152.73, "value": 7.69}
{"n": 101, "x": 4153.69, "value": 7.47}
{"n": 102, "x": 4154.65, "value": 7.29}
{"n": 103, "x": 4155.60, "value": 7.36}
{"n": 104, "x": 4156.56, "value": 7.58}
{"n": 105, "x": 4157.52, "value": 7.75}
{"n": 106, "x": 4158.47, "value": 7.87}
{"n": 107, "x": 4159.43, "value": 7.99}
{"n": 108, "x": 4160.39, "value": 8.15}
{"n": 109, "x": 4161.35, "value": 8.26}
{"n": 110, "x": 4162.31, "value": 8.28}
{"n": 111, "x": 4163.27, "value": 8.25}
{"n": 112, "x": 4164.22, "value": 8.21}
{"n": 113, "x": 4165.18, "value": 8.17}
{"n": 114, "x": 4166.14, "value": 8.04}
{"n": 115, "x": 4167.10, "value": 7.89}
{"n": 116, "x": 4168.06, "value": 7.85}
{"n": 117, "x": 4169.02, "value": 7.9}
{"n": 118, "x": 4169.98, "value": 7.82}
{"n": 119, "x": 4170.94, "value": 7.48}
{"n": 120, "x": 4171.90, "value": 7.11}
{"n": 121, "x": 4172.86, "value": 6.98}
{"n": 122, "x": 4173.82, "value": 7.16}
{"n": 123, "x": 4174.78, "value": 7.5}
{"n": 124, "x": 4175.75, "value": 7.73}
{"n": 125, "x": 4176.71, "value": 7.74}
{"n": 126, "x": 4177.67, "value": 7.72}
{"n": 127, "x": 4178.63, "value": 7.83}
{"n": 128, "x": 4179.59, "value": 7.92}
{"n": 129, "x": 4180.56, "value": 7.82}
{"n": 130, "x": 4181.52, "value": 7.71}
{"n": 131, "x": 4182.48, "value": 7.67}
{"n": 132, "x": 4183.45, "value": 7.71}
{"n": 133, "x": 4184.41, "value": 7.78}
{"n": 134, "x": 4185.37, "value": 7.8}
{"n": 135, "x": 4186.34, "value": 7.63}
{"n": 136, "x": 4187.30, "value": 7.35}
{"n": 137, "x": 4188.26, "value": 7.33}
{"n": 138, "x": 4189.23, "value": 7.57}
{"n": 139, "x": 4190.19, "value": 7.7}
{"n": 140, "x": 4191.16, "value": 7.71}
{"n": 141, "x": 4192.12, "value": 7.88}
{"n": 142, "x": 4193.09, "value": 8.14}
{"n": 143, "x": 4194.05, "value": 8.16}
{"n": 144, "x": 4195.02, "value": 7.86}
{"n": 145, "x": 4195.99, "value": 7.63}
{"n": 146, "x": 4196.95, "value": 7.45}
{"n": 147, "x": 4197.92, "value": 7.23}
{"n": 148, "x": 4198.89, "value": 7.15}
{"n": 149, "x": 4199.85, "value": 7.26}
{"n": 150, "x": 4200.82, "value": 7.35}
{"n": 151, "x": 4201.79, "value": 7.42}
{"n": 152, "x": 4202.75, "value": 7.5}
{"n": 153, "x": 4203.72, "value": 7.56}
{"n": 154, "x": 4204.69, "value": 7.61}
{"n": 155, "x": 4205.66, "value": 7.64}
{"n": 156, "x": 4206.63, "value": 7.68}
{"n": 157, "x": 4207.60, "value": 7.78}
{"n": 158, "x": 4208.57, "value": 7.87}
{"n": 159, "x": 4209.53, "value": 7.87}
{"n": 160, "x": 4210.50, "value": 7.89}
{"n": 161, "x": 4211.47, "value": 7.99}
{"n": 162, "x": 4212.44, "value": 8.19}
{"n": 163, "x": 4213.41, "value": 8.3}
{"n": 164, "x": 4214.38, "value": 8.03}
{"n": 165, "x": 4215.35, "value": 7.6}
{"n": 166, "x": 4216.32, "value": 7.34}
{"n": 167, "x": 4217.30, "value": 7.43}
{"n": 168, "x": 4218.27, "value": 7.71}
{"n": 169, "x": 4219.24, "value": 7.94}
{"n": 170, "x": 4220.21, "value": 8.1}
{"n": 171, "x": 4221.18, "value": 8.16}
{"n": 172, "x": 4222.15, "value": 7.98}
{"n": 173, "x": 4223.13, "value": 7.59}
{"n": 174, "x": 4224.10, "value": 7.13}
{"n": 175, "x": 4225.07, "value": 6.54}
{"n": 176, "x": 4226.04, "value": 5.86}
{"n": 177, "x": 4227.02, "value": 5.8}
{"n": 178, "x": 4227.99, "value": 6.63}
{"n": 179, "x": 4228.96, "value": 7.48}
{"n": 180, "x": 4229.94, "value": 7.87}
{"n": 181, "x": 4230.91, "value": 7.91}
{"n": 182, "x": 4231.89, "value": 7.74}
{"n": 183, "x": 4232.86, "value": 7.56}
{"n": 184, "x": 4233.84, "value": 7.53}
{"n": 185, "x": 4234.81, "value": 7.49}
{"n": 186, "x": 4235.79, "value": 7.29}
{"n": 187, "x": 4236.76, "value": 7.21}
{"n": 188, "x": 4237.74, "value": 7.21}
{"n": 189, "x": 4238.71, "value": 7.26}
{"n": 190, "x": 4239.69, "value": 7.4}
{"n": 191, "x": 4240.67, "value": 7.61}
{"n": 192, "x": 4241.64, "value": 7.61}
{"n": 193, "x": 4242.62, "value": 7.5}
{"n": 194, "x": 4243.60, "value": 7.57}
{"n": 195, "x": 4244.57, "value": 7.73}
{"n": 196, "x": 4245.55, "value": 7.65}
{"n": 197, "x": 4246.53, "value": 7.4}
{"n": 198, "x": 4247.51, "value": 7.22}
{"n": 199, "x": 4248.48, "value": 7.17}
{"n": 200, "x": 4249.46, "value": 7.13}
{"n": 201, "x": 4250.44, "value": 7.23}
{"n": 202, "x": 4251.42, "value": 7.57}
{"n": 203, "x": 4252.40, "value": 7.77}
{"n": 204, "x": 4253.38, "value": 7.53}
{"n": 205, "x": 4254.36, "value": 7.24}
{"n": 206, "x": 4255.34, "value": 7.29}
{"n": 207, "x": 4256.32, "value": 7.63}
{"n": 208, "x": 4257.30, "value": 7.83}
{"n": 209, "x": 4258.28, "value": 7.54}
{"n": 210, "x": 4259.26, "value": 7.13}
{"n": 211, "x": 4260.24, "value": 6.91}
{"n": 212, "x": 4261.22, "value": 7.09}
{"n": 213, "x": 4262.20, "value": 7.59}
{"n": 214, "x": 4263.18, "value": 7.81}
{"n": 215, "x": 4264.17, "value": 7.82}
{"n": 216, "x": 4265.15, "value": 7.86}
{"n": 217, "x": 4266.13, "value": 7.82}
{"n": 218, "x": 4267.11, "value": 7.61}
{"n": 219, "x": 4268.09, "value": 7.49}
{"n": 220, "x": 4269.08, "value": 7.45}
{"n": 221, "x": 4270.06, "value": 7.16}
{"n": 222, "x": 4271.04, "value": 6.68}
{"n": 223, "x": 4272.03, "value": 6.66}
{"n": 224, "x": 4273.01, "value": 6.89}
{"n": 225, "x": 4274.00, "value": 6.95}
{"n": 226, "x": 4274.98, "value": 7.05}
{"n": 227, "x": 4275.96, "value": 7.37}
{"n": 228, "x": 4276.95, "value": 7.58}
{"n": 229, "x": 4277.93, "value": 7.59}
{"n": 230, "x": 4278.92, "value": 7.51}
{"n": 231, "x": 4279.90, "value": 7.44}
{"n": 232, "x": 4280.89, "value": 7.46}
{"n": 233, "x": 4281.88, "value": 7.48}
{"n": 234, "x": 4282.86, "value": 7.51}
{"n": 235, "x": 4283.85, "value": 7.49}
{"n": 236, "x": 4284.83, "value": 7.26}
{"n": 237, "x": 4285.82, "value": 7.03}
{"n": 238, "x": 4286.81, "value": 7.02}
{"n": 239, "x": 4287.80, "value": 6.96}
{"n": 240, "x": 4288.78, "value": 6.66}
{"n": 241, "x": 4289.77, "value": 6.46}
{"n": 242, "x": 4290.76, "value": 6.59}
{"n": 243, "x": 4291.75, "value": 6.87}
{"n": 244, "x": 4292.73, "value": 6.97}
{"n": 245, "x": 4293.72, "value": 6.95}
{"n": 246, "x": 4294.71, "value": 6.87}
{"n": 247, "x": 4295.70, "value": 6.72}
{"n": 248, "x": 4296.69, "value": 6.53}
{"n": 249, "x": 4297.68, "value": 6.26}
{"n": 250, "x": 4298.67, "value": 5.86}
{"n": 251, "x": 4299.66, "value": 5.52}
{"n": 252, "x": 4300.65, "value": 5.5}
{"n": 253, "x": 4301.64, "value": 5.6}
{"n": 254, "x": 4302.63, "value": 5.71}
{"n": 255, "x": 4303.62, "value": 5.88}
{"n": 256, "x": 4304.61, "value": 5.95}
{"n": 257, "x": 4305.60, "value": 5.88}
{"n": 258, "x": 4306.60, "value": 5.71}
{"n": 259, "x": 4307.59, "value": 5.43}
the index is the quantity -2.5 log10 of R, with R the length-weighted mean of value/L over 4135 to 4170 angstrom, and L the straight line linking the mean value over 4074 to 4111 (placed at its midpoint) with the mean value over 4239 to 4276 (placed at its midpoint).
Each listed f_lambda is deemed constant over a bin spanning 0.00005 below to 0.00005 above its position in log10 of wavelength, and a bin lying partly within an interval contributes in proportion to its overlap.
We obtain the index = -0.09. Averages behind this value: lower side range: 7.27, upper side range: 7.39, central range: 7.93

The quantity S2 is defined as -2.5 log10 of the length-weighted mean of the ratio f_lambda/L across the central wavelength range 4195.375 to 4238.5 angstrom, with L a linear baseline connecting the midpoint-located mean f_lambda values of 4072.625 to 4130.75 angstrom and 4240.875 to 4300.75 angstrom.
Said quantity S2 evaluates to -0.03 mag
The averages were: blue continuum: 7.52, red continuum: 7.19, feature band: 7.51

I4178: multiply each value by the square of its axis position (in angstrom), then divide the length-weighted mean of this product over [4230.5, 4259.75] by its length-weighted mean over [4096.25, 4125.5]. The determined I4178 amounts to 1.09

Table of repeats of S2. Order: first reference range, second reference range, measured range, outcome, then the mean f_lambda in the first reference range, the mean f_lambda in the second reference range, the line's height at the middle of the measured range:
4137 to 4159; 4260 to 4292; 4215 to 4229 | 0.03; 7.85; 7.25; 7.5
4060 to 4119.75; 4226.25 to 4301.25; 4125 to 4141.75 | -0.09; 7.39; 7.2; 7.35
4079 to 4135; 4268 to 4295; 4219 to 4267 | -0.03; 7.55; 7.12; 7.21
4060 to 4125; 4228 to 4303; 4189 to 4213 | -0.06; 7.45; 7.19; 7.29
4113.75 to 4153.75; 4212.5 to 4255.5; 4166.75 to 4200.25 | 0.01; 7.93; 7.45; 7.69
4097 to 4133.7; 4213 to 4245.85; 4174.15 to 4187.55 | -0.04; 7.42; 7.46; 7.44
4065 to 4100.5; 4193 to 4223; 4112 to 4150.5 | -0.05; 7.51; 7.73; 7.59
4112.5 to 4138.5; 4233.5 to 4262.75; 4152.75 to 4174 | 0.00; 7.94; 7.41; 7.78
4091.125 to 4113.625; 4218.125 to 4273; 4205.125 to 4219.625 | -0.07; 7.04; 7.4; 7.32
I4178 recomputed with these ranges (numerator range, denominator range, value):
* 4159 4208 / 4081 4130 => 1.06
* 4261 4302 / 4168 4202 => 0.97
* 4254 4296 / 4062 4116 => 1.08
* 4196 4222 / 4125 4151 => 1.01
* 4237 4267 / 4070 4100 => 1.07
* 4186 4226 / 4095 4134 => 1.08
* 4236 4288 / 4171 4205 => 1.01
